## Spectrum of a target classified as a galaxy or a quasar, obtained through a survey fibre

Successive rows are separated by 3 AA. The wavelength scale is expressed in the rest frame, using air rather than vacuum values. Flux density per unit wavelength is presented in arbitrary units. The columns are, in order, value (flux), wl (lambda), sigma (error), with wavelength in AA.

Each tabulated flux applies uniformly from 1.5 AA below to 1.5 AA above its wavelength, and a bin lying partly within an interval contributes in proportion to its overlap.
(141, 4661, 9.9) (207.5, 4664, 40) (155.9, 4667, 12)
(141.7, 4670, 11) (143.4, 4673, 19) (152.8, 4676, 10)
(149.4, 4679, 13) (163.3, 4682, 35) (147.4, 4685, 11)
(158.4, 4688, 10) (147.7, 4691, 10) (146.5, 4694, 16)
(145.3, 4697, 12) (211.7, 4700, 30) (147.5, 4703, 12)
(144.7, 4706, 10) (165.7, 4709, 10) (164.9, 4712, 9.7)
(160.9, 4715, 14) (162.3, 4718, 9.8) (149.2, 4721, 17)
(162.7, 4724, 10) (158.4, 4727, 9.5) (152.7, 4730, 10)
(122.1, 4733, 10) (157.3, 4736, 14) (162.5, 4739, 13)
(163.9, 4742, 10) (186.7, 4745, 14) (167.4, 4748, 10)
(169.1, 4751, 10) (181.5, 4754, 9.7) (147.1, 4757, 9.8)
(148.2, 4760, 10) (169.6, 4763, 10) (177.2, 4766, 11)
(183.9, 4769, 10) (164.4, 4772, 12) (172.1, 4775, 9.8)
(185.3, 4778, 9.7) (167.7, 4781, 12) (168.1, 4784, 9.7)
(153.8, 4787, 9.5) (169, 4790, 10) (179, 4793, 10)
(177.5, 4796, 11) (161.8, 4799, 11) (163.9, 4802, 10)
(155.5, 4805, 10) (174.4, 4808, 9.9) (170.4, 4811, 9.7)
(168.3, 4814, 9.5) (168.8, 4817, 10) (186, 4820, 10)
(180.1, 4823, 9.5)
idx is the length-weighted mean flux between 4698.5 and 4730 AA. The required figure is 162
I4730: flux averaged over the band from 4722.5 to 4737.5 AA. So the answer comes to 151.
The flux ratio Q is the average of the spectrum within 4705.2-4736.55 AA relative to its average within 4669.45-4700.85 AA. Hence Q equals 1.00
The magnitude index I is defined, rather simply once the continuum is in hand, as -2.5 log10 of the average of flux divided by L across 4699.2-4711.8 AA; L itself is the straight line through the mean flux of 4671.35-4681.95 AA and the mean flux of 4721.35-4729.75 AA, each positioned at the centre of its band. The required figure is -0.07 mag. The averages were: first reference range 150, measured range 165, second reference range 158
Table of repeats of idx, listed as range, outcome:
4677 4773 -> 161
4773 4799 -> 171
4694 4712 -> 162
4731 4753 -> 162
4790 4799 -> 174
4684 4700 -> 155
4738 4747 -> 171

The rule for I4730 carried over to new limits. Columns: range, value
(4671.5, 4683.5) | 152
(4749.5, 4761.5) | 161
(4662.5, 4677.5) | 160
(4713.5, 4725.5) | 159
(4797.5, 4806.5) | 160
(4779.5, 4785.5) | 168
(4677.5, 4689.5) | 155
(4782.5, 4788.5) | 161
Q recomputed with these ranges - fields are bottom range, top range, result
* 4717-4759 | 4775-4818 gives 1.06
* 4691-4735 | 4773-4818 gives 1.08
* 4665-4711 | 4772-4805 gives 1.09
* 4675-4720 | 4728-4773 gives 1.04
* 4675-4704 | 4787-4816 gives 1.07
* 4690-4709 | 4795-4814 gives 1.06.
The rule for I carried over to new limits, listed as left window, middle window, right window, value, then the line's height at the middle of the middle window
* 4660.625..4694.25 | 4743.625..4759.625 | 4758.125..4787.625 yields -0.02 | 166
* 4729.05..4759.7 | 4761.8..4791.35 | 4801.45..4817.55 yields -0.05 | 164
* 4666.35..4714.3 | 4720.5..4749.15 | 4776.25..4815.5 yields 0.02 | 161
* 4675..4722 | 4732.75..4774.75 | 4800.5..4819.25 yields -0.02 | 163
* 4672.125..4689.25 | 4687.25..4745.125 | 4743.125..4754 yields 0.04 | 164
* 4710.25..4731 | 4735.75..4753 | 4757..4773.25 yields -0.04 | 163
